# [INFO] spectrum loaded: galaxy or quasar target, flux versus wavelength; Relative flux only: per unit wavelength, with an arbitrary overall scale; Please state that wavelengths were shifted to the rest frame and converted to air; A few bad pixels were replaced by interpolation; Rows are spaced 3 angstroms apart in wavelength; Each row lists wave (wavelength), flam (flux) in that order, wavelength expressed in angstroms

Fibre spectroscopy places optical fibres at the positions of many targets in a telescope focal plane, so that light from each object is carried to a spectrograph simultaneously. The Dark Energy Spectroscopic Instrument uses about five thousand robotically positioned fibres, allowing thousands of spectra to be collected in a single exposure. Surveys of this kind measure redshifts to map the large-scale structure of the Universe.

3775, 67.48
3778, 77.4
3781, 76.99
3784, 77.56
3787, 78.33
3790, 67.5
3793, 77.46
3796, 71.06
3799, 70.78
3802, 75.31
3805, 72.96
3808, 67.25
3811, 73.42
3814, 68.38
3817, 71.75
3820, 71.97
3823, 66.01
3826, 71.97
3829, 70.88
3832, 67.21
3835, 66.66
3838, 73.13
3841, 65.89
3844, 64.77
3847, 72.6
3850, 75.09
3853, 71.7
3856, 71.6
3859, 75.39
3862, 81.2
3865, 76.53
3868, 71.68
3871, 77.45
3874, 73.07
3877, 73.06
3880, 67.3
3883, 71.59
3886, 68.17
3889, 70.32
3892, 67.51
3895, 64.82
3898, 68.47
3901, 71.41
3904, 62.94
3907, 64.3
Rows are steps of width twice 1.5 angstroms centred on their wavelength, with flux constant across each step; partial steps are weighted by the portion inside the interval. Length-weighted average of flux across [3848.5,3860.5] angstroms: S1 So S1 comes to 73.4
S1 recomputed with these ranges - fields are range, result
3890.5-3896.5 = 66.2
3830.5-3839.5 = 69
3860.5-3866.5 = 78.9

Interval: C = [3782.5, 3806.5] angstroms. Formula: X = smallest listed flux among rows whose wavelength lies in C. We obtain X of 67.5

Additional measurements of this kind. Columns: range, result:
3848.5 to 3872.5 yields 71.6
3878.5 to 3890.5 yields 67.3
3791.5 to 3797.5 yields 71.06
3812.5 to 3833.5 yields 66.01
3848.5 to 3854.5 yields 71.7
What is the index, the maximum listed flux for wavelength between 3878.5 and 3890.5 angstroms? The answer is 71.59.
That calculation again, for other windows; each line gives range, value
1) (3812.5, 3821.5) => 71.97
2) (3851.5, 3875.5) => 81.2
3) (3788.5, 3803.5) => 77.46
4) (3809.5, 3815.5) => 73.42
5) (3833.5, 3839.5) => 73.13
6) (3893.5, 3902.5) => 71.41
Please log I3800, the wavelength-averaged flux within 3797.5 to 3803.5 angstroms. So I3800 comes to 73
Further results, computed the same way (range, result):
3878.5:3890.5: 69.3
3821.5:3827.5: 69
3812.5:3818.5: 70.1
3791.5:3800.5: 73.1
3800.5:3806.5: 74.1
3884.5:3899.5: 67.9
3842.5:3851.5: 70.8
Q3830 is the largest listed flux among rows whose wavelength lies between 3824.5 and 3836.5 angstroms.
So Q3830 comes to 71.97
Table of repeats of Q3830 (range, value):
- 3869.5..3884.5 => 77.45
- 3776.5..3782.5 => 77.4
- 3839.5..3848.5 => 72.6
